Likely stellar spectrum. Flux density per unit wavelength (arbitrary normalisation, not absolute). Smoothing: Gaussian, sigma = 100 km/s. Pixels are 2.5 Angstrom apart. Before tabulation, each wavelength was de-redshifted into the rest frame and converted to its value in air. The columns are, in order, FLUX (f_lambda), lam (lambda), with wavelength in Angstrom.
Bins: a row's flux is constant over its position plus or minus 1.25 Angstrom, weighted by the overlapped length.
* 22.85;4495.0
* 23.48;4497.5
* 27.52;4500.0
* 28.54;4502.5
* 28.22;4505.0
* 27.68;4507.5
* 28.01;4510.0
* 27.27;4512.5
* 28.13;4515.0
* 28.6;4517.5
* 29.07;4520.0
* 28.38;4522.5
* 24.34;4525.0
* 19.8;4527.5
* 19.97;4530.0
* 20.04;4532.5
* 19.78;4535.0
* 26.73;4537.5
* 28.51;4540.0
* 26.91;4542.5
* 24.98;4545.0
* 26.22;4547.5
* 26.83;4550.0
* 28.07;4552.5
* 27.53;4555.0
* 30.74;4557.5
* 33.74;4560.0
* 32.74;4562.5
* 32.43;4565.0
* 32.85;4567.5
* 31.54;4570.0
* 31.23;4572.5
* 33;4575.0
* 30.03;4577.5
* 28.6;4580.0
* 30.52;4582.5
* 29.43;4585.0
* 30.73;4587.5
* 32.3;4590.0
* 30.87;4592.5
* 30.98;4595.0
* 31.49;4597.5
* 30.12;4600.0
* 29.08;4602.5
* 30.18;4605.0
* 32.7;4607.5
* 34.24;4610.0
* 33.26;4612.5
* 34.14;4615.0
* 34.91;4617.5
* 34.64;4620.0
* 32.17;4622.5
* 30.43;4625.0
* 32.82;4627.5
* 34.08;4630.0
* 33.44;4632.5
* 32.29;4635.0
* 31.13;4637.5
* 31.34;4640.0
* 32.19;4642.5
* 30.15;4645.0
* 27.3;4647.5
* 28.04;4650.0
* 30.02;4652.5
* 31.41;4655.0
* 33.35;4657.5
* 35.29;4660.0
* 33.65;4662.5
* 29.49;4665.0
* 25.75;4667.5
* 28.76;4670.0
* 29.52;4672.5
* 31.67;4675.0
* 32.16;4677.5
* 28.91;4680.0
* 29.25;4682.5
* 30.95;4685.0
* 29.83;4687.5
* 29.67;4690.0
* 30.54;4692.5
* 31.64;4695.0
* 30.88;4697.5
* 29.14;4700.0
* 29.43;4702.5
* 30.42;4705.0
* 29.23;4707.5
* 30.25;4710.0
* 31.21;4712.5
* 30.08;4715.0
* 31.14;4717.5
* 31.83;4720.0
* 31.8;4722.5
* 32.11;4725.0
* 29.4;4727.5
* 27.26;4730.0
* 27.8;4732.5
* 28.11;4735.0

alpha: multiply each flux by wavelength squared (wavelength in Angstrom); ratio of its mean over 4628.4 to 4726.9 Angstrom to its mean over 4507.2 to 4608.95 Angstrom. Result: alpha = 1.13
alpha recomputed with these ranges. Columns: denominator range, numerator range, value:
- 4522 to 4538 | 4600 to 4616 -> 1.49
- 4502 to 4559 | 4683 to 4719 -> 1.24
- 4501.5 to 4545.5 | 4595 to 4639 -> 1.31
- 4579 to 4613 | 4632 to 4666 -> 1.03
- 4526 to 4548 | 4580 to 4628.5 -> 1.39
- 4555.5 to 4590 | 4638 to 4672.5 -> 1.01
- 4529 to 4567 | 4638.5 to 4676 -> 1.18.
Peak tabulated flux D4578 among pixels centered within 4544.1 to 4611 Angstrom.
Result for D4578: 34.24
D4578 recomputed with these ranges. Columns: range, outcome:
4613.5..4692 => 35.29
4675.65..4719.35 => 32.16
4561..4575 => 33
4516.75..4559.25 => 30.74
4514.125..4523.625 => 29.07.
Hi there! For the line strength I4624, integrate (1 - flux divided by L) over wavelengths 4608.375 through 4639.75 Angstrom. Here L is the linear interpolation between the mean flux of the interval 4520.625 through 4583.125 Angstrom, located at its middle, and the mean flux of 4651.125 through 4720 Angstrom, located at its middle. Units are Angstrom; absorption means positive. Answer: -4.1 Angstrom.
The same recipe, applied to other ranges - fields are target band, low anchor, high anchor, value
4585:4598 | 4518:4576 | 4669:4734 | -1.25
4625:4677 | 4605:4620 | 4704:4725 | 2.37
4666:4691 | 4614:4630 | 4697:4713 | 1.11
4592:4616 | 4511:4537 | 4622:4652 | -1.96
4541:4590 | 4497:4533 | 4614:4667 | -2.57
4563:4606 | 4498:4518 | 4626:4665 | -1.42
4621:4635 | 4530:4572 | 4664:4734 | -1.74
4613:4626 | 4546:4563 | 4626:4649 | -0.94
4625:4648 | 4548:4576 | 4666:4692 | -1.24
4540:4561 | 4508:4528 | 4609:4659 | 0.26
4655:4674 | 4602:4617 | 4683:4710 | 0.10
